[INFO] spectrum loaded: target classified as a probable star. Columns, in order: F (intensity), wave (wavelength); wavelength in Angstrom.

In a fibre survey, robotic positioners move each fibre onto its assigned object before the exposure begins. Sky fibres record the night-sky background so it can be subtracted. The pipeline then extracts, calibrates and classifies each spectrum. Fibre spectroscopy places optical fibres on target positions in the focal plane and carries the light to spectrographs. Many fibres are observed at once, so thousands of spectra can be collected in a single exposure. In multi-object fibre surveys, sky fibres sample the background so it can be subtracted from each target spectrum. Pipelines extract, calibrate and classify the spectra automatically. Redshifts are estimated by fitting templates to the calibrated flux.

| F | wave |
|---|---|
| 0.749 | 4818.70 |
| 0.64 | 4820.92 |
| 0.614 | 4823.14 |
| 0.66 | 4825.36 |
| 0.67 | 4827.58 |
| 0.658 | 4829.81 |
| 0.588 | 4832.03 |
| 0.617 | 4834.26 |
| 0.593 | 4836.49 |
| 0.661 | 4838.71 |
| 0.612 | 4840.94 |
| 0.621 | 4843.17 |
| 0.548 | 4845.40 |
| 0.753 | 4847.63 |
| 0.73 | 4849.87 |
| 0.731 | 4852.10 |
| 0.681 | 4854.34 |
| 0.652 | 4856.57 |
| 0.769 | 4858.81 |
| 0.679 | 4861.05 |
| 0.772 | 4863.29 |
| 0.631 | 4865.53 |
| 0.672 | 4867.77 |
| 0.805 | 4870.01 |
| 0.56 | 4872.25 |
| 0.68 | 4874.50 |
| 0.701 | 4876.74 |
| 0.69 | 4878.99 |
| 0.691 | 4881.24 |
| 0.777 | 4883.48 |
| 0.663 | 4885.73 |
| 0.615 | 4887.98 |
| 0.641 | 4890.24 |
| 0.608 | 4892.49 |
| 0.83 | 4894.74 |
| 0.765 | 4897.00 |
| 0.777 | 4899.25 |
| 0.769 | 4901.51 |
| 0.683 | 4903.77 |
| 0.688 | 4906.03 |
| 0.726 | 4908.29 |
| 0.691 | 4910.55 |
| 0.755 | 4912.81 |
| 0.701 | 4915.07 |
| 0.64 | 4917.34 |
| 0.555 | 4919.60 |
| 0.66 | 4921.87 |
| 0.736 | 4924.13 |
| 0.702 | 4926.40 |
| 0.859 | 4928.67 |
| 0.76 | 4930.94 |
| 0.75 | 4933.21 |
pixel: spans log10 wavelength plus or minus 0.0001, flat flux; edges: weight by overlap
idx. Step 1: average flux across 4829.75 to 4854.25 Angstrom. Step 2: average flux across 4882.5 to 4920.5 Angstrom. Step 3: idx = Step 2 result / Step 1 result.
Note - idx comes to 1.1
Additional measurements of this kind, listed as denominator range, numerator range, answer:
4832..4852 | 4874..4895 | 1.06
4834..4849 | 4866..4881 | 1.08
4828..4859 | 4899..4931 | 1.08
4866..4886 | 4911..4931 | 1.02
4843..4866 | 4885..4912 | 1.02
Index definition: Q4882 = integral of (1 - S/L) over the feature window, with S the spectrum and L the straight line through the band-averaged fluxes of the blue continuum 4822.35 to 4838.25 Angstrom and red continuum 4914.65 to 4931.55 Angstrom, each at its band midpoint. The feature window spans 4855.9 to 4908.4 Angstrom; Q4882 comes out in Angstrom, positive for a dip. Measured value -2.6 Angstrom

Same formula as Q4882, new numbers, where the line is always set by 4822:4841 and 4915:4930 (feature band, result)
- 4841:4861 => -1.13 Angstrom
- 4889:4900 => -0.76 Angstrom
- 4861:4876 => -0.68 Angstrom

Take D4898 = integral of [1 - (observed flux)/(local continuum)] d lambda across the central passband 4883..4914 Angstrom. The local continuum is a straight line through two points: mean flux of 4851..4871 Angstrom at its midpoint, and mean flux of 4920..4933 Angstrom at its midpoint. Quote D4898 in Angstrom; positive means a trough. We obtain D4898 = 0.5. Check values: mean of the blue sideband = 0.71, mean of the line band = 0.712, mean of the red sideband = 0.733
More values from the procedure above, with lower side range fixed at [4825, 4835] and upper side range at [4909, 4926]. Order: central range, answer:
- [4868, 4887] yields -1.0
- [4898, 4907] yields -0.8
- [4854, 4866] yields -0.9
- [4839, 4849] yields 0.1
